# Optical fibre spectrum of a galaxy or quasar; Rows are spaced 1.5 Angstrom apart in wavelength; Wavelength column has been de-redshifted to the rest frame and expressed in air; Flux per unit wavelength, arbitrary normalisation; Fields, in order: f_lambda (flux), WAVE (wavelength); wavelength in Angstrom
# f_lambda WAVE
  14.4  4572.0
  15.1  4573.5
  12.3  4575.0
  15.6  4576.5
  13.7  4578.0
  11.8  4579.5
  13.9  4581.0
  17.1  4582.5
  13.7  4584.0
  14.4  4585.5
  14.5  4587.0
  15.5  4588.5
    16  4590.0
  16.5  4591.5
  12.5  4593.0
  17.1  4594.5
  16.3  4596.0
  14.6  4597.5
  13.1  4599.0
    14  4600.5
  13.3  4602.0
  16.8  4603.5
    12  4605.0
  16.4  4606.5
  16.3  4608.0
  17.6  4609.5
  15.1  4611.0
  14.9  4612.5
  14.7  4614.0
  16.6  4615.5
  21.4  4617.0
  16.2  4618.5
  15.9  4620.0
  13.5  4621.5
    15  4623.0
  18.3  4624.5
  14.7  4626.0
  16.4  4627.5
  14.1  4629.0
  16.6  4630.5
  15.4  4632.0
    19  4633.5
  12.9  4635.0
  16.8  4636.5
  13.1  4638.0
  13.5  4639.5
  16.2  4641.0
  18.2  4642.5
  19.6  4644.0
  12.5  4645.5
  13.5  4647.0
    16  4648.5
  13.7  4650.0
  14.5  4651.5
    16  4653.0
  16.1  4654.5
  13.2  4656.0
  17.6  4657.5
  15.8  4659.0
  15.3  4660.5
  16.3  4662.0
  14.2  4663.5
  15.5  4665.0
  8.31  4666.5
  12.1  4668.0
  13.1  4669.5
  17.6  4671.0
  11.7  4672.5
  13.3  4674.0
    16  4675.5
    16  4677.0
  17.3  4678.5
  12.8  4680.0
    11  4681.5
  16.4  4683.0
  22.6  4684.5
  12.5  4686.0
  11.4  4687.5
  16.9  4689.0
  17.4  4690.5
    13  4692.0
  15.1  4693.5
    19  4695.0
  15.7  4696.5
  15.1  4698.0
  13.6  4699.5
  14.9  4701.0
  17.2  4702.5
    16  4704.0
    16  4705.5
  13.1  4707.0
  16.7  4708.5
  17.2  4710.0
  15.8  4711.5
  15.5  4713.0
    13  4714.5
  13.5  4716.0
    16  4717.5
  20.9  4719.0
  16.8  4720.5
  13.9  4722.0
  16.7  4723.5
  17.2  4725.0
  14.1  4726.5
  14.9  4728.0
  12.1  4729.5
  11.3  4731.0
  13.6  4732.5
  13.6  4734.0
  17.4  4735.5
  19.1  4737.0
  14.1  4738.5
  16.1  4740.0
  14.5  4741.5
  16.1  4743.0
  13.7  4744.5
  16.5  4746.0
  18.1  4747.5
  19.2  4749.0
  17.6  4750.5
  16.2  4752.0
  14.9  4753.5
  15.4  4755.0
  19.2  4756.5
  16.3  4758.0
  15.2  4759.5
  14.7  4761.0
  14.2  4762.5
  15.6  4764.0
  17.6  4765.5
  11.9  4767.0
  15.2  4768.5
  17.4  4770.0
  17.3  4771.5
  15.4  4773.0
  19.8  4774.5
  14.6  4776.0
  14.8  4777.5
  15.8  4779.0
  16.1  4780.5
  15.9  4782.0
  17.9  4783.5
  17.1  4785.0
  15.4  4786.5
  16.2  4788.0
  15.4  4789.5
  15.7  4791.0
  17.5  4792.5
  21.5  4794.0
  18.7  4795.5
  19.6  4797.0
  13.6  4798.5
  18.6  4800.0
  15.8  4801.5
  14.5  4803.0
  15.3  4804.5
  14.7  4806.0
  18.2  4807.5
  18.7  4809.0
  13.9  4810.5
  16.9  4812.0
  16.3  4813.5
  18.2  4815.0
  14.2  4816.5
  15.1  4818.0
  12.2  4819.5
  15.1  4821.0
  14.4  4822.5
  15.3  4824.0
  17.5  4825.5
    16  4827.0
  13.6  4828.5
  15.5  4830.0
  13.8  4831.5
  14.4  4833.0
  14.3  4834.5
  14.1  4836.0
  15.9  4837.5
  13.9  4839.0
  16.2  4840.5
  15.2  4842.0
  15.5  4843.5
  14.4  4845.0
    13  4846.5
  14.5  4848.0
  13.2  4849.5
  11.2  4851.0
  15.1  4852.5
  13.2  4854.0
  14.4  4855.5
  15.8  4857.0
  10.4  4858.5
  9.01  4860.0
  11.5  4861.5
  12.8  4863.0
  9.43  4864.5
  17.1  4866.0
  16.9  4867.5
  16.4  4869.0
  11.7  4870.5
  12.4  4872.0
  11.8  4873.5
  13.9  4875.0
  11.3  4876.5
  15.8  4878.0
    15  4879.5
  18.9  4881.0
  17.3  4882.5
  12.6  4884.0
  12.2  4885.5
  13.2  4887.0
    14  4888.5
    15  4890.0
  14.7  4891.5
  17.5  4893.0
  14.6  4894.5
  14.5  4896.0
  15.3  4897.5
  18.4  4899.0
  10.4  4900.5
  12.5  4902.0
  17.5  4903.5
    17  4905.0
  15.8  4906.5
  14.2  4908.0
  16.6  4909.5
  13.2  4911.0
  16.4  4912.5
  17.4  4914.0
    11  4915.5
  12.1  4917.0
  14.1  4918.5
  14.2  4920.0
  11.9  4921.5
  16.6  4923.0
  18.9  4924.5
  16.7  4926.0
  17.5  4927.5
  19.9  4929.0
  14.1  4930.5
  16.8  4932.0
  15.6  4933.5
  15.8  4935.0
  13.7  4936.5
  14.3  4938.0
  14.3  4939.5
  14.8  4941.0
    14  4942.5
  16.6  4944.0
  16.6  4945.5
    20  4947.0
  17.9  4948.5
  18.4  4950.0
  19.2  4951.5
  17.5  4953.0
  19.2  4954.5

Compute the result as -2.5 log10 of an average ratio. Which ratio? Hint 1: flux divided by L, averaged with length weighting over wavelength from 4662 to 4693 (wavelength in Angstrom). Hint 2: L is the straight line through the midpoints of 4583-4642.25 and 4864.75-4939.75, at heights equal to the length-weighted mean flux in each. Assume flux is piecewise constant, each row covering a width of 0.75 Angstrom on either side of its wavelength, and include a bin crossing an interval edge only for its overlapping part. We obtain 0.06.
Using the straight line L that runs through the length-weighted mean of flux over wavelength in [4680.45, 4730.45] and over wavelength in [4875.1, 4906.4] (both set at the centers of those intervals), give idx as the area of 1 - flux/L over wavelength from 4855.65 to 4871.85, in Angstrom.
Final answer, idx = 1.99 Angstrom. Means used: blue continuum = 15.5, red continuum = 14.9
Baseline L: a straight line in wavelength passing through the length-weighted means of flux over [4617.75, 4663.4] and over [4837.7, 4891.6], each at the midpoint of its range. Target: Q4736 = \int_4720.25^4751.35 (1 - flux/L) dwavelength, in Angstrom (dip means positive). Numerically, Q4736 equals -1.5 Angstrom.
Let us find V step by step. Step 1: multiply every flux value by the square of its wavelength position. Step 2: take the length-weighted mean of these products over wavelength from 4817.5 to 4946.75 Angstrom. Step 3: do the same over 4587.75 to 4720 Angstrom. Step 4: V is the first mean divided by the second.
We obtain 1.05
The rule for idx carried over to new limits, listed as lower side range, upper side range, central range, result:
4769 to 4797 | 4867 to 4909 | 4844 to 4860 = 2.2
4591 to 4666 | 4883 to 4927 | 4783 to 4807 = -2.6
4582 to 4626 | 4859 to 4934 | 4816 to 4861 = 1.9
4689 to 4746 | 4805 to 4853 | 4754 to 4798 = -3.5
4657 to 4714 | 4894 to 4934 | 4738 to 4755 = -1.0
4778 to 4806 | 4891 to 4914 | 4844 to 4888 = 6.0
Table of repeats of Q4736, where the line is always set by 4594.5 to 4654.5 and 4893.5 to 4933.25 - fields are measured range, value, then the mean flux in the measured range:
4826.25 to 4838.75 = 0.6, 14.7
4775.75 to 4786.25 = -0.4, 16.1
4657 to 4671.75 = 0.9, 14.5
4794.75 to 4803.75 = -0.8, 16.8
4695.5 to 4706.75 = 0.0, 15.5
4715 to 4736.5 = 0.4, 15.2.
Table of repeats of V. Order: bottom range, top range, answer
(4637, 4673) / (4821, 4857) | 1.07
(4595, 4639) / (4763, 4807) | 1.13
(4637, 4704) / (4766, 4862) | 1.08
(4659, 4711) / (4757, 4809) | 1.13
